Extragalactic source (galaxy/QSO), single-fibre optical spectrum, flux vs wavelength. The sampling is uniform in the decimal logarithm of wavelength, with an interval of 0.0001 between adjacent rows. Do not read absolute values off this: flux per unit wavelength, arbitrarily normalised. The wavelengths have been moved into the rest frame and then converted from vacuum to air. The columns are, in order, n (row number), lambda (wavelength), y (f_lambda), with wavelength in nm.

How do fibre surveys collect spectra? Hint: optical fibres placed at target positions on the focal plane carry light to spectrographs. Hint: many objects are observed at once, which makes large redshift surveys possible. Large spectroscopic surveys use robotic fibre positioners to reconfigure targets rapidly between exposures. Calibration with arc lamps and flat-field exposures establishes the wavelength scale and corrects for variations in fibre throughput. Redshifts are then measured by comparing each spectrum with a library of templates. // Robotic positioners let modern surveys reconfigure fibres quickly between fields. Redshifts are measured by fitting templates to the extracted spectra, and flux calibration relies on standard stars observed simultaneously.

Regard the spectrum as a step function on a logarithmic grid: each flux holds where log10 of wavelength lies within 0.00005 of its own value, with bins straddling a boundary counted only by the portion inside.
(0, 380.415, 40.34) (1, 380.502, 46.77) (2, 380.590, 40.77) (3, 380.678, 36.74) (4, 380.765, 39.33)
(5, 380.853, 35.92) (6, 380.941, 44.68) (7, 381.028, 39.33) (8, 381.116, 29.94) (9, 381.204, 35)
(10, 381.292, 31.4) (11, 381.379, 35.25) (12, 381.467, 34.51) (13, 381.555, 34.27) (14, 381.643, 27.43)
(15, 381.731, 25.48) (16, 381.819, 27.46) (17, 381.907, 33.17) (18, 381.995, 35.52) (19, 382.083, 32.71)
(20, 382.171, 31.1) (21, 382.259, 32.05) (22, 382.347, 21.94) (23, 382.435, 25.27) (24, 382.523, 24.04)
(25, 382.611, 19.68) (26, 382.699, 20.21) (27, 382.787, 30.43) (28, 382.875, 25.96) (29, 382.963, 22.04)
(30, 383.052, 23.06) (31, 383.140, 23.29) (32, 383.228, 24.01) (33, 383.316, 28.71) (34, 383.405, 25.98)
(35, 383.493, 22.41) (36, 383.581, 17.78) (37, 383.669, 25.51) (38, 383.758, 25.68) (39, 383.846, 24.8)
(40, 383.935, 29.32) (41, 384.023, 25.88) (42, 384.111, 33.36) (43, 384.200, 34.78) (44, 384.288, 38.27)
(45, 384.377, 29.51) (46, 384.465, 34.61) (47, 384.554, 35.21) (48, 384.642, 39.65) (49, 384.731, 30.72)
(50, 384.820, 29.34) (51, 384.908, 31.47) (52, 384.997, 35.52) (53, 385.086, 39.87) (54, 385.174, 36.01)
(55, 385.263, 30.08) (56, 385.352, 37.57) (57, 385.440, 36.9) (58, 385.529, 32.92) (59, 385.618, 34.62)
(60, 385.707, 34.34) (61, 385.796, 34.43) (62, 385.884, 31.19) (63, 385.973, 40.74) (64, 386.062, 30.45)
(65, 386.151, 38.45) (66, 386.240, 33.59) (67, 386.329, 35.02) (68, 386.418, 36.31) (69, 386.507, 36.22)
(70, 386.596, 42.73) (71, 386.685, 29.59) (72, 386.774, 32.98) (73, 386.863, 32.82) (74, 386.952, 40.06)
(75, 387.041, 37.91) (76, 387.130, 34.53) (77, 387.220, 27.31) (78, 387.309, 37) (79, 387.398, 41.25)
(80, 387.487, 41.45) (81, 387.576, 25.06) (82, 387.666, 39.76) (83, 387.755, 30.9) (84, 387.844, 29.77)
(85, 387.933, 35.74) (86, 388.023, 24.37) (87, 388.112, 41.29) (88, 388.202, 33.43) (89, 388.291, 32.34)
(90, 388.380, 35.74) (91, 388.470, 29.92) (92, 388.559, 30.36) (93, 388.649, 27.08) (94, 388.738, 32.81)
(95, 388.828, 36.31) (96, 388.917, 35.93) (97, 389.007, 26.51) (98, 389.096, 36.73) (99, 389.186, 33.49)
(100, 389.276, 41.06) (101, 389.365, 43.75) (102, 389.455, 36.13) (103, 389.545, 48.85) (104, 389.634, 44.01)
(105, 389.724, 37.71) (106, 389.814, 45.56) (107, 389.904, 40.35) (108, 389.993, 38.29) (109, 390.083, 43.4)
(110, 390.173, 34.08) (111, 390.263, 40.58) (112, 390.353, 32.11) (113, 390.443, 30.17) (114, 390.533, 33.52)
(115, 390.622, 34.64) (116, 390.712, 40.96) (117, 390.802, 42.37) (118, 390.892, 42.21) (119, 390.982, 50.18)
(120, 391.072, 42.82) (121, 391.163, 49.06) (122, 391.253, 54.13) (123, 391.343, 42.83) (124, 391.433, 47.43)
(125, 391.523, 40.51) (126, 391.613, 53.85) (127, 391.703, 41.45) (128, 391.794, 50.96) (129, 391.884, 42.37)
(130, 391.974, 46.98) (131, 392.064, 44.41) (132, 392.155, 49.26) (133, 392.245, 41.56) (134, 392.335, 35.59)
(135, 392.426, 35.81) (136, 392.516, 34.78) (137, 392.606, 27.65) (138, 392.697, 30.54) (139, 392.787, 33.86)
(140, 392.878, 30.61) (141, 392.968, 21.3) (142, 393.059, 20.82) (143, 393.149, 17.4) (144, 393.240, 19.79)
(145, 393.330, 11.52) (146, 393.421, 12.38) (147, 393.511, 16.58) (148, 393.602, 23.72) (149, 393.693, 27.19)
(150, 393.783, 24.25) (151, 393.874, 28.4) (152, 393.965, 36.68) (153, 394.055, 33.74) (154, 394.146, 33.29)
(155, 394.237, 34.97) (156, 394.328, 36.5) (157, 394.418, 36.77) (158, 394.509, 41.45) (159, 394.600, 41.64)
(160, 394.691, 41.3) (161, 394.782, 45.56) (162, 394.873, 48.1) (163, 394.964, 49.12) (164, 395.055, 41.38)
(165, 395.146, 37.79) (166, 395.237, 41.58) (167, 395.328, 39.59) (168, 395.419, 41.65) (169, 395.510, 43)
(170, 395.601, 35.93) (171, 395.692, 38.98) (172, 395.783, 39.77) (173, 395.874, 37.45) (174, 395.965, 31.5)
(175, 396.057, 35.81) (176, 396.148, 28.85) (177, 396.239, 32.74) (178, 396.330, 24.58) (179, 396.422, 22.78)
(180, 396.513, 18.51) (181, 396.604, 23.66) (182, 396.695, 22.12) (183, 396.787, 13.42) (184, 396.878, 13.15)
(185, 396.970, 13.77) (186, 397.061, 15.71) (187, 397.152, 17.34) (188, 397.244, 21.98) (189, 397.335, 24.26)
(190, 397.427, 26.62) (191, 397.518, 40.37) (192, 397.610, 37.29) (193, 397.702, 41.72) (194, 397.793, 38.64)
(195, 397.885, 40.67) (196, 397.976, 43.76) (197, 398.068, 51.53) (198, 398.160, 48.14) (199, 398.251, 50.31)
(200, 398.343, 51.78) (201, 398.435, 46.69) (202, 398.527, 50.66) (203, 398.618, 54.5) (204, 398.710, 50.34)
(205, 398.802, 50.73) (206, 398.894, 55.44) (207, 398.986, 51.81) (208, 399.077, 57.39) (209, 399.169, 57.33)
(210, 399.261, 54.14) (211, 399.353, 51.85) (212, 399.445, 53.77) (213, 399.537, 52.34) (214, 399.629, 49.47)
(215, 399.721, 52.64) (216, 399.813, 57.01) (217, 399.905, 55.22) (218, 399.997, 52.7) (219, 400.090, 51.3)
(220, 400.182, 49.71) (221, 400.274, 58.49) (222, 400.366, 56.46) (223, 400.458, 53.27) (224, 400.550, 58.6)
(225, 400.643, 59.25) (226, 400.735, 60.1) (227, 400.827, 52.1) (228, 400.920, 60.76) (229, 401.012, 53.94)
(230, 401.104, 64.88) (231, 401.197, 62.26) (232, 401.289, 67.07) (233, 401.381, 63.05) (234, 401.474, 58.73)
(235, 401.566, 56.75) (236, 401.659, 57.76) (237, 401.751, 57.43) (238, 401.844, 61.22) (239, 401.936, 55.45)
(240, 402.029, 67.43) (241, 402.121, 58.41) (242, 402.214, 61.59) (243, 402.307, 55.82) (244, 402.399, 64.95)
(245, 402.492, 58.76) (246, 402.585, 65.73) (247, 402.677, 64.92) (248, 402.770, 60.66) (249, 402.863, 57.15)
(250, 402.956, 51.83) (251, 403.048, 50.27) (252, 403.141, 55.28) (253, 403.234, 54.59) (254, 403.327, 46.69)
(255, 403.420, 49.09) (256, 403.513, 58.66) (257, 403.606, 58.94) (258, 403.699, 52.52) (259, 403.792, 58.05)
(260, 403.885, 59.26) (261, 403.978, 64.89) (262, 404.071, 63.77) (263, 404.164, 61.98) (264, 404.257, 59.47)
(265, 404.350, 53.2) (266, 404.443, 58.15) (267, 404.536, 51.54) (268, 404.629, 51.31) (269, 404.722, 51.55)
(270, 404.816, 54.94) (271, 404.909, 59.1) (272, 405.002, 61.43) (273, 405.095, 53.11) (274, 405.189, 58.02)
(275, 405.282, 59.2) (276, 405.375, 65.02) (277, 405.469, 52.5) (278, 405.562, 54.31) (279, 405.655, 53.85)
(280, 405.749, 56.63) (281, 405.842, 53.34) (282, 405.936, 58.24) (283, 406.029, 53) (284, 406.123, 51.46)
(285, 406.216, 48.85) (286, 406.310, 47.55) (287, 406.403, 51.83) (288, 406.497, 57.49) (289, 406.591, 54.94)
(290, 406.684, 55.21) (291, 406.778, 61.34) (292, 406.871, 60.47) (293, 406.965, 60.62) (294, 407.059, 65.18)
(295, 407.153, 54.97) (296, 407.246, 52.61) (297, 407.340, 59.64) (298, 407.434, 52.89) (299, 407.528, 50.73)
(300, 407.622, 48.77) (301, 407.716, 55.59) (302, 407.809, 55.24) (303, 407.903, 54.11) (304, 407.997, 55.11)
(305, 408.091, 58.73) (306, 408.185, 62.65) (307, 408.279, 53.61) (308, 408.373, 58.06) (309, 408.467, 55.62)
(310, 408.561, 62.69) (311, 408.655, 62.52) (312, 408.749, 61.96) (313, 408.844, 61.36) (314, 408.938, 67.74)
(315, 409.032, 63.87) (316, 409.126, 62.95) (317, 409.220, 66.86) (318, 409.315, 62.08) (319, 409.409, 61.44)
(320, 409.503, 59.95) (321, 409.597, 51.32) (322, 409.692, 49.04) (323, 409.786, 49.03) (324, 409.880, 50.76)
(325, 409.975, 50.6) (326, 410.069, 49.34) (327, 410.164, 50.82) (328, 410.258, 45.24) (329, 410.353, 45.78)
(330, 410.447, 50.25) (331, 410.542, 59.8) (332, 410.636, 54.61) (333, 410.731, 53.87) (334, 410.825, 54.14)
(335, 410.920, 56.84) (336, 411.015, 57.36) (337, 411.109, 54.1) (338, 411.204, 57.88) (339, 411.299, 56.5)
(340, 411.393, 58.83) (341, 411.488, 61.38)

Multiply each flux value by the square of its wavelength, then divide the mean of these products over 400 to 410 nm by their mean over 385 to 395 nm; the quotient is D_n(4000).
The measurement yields 1.72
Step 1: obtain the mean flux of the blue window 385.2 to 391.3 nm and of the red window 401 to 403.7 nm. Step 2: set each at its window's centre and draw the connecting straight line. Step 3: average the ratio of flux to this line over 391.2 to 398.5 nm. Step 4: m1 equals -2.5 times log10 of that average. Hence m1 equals 0.32 mag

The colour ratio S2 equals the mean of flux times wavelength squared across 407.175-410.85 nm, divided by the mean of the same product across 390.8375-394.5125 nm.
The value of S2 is 1.73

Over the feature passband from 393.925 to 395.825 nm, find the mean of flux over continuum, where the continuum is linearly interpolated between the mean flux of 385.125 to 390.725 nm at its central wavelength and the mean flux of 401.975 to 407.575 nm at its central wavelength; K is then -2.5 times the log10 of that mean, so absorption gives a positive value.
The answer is 0.11 mag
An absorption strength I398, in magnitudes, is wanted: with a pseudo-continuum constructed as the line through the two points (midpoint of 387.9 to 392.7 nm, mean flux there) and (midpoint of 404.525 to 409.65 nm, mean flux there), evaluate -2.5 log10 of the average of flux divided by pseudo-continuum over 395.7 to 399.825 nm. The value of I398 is 0.21 mag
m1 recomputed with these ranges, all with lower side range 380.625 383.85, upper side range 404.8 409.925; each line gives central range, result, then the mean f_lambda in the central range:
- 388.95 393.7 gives 0.062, 36.7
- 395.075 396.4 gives 0.211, 36.2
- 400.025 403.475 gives -0.144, 57.8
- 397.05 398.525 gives 0.212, 38.2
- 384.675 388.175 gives -0.031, 34.6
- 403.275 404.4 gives -0.082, 57.2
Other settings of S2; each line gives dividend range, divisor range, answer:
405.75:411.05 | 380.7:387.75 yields 1.97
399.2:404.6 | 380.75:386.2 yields 2.03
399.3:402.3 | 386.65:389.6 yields 1.76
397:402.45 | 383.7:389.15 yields 1.63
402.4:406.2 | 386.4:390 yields 1.72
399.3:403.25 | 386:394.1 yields 1.71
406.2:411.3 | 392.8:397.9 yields 1.96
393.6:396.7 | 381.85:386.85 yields 1.20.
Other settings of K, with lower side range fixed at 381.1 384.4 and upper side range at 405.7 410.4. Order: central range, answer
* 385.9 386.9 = -0.10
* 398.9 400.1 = -0.16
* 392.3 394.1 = 0.45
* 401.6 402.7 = -0.22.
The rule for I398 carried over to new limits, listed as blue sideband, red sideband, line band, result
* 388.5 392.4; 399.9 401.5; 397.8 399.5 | 0.070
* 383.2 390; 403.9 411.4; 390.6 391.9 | -0.165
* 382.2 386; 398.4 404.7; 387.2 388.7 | 0.076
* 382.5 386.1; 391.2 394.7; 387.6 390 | -0.108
